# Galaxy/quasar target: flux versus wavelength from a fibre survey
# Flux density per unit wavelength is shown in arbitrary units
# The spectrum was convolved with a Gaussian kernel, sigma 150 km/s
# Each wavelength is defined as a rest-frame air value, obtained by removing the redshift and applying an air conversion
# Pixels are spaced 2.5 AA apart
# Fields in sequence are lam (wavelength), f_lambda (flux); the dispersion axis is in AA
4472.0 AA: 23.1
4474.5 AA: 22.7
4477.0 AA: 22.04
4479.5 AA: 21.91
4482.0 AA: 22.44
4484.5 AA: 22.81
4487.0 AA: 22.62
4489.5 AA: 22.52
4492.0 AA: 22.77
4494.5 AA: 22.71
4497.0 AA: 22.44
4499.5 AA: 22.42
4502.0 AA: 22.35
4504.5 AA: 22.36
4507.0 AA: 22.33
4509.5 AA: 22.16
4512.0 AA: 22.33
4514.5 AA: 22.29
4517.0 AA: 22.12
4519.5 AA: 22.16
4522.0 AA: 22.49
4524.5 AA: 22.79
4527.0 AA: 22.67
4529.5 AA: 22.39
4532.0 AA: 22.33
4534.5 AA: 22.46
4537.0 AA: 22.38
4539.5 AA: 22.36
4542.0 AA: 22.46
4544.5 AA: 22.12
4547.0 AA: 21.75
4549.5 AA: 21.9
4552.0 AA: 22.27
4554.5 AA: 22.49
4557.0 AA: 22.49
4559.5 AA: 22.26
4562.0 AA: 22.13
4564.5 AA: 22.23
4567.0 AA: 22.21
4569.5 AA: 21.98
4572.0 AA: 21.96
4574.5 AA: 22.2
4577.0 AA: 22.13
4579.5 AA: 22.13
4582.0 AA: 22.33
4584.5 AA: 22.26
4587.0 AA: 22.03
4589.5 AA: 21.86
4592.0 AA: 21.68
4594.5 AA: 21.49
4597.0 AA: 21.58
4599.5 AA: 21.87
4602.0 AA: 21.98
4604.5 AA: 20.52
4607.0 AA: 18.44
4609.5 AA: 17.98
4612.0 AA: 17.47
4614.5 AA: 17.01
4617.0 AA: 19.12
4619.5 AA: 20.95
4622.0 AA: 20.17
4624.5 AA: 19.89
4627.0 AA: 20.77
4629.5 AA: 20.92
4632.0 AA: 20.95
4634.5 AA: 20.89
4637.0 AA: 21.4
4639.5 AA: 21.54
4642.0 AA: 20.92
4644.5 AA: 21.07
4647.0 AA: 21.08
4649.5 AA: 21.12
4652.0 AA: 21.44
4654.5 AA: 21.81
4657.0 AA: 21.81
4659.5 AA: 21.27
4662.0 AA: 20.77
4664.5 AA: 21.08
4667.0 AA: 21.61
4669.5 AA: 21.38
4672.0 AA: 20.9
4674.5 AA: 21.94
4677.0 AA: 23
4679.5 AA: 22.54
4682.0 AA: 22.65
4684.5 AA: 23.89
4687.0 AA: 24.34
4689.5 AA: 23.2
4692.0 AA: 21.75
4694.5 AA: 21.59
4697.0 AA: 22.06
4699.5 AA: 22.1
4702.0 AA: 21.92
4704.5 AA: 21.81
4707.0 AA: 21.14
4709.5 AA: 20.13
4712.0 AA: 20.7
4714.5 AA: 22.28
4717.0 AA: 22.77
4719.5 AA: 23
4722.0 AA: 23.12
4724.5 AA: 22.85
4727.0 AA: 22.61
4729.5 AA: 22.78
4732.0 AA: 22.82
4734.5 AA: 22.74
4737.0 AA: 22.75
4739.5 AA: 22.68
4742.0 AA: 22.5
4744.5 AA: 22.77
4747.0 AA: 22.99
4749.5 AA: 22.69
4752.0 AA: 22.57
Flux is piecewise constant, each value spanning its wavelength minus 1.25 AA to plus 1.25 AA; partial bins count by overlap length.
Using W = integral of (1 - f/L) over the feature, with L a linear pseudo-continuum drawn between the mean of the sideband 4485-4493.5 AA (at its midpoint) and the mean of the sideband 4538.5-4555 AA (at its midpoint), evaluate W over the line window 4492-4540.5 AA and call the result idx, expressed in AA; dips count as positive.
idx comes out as 0.0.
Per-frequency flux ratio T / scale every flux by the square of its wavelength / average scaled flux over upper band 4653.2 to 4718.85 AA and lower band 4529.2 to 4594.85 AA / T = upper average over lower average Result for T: 1.0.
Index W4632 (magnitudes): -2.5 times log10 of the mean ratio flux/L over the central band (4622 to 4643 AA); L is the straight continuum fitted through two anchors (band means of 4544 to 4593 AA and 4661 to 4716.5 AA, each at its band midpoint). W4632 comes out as 0.06 mag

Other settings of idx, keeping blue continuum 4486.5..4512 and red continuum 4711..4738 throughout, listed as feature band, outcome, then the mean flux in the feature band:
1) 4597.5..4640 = 4.57 AA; 20.1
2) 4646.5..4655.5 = 0.47 AA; 21.4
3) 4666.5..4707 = 0.55 AA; 22.3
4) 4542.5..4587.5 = 0.66 AA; 22.2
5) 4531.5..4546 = 0.09 AA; 22.3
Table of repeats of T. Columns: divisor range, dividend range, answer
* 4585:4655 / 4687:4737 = 1.12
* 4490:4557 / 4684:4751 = 1.09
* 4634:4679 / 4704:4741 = 1.07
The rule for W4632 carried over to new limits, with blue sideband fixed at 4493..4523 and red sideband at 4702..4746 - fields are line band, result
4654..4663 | 0.05 mag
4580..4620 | 0.09 mag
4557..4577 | 0.01 mag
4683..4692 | -0.06 mag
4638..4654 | 0.05 mag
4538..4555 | 0.01 mag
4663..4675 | 0.05 mag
